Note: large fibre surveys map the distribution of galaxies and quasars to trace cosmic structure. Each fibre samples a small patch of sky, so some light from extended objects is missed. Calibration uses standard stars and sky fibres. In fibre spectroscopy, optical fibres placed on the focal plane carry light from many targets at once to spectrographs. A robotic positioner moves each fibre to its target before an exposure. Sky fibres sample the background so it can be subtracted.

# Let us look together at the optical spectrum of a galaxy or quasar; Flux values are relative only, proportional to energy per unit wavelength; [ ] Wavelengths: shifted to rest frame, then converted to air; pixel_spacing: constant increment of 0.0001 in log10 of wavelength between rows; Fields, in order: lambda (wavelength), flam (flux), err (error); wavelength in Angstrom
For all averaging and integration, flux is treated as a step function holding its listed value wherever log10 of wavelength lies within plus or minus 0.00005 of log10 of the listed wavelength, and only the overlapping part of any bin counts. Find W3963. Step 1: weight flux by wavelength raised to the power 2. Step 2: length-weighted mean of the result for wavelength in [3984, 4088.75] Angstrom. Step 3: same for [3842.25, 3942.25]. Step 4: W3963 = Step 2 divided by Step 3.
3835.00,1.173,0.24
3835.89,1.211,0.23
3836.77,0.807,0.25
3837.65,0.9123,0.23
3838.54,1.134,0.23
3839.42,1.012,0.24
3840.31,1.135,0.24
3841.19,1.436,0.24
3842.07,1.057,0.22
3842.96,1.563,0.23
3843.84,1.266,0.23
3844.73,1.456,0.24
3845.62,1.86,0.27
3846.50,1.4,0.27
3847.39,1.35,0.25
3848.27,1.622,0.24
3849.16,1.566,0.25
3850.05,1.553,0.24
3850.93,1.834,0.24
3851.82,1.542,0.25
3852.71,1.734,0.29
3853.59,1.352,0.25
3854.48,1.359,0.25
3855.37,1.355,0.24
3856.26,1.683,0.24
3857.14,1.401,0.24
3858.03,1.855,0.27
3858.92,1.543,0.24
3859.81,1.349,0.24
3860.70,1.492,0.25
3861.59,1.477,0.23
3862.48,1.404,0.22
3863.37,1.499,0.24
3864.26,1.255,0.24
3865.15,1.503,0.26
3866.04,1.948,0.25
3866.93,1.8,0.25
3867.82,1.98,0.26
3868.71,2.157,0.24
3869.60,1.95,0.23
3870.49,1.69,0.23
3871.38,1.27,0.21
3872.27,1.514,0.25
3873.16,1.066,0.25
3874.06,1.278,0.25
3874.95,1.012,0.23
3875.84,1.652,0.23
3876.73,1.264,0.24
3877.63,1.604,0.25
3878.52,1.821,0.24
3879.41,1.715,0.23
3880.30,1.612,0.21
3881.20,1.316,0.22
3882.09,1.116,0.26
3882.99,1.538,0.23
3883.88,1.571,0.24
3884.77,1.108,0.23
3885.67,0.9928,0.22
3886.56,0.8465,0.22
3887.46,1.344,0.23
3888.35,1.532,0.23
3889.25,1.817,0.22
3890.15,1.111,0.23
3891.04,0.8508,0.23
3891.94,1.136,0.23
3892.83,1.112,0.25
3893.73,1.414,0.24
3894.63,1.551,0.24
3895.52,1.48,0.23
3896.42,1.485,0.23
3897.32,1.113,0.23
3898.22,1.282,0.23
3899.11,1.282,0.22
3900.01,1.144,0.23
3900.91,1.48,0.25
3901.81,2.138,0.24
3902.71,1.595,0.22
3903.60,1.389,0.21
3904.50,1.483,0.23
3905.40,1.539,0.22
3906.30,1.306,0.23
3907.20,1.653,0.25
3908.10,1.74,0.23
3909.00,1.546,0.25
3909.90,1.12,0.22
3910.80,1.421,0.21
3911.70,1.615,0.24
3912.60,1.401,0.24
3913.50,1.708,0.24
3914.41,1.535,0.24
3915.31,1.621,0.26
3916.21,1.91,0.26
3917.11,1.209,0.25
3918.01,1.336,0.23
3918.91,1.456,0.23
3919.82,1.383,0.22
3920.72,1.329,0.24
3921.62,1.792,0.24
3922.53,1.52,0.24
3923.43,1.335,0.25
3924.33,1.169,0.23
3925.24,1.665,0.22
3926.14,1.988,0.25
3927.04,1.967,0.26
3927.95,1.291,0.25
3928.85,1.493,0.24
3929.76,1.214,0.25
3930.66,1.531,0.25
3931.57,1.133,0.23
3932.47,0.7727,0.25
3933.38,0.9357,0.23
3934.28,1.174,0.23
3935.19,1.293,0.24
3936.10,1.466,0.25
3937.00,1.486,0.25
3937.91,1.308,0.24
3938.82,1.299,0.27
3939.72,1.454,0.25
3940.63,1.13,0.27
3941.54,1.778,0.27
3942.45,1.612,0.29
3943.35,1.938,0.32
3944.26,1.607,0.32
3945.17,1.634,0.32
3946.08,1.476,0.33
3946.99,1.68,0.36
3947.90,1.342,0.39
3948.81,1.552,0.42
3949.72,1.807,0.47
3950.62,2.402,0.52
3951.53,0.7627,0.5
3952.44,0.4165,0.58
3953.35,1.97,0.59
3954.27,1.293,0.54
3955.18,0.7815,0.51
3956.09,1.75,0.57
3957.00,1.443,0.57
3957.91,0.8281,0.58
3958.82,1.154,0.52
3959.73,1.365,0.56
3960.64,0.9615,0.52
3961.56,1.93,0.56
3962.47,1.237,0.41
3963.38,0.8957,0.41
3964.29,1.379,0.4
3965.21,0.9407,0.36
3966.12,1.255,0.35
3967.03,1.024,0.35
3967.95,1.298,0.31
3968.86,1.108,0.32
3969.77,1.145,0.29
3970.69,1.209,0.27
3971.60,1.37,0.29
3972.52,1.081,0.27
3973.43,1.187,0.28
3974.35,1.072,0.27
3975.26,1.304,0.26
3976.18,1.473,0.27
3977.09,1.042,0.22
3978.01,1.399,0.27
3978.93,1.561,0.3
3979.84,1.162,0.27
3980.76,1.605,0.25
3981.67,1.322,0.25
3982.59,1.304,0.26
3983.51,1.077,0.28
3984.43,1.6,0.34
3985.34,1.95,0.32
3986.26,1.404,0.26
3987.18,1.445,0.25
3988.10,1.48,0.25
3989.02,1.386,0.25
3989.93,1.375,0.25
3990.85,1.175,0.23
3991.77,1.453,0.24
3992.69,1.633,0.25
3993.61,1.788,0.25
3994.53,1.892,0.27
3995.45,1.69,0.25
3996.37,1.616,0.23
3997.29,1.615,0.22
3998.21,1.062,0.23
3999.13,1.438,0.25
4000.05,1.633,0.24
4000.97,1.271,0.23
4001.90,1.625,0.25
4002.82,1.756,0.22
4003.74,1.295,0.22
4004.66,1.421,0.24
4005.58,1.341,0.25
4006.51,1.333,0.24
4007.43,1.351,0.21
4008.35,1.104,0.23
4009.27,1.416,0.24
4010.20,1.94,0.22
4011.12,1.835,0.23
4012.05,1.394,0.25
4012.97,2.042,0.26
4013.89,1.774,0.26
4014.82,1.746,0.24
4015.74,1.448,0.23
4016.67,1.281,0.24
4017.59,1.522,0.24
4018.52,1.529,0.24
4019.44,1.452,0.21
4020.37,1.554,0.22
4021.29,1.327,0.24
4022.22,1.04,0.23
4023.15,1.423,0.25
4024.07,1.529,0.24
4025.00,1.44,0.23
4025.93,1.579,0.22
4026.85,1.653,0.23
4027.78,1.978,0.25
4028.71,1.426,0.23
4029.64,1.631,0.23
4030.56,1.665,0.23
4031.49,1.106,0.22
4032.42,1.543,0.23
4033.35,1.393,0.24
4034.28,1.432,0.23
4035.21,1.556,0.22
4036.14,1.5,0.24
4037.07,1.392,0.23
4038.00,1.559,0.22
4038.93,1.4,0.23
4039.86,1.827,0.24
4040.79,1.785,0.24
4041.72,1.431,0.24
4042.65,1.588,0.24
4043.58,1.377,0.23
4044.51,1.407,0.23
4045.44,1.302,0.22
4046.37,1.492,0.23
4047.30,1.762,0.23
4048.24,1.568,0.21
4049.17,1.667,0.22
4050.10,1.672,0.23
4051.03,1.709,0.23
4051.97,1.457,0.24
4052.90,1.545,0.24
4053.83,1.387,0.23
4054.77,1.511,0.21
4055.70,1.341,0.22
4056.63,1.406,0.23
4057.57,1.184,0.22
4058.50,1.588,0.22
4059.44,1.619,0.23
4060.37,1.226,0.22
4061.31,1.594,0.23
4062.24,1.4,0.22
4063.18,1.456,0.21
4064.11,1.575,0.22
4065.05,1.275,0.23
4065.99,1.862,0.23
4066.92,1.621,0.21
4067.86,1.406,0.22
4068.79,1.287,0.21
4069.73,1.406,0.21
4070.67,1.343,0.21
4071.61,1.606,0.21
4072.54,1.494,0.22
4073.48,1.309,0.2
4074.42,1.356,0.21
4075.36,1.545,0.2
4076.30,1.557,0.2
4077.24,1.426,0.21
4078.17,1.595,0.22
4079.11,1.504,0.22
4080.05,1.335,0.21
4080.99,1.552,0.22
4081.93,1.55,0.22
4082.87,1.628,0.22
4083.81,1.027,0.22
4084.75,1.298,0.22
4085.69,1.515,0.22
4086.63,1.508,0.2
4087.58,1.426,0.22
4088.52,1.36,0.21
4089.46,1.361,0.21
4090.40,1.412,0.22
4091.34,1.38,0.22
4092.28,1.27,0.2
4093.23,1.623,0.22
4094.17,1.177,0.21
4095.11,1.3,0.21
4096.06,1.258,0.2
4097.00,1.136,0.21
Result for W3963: 1.1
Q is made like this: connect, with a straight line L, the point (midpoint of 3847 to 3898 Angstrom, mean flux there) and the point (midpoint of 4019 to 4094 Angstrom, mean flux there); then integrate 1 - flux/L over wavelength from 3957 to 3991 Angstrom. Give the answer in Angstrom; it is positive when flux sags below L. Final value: 4.3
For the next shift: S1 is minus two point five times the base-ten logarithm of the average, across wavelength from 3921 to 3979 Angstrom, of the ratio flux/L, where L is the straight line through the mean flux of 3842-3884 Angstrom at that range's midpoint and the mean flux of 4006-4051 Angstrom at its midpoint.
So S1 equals 0.13 mag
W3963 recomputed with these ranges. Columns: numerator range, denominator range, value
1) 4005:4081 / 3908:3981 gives 1.14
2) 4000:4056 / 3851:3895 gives 1.12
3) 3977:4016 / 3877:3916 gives 1.11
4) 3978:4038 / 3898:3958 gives 1.07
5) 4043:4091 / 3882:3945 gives 1.12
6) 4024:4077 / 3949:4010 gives 1.14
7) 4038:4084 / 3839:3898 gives 1.14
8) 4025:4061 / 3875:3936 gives 1.15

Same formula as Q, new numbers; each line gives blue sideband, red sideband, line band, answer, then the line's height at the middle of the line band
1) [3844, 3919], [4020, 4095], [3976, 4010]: 0.59 Angstrom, 1.48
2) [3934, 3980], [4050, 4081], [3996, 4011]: -0.67 Angstrom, 1.4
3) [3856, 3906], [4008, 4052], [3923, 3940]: 1.33 Angstrom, 1.48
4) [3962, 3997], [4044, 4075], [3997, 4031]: -2.45 Angstrom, 1.41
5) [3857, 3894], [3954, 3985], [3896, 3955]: -4.88 Angstrom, 1.35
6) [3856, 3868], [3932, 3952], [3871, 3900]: 3.84 Angstrom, 1.54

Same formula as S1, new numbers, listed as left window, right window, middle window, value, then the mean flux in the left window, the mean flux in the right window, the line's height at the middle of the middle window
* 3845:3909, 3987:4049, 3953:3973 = 0.20 mag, 1.48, 1.51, 1.5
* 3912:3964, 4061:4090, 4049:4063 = -0.02 mag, 1.42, 1.46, 1.45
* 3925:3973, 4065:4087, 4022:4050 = -0.07 mag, 1.36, 1.46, 1.43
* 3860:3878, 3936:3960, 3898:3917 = -0.02 mag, 1.54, 1.43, 1.49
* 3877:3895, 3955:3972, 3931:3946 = -0.10 mag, 1.35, 1.22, 1.26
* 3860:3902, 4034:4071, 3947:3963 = 0.08 mag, 1.44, 1.5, 1.46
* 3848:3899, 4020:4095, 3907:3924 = -0.03 mag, 1.46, 1.47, 1.46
